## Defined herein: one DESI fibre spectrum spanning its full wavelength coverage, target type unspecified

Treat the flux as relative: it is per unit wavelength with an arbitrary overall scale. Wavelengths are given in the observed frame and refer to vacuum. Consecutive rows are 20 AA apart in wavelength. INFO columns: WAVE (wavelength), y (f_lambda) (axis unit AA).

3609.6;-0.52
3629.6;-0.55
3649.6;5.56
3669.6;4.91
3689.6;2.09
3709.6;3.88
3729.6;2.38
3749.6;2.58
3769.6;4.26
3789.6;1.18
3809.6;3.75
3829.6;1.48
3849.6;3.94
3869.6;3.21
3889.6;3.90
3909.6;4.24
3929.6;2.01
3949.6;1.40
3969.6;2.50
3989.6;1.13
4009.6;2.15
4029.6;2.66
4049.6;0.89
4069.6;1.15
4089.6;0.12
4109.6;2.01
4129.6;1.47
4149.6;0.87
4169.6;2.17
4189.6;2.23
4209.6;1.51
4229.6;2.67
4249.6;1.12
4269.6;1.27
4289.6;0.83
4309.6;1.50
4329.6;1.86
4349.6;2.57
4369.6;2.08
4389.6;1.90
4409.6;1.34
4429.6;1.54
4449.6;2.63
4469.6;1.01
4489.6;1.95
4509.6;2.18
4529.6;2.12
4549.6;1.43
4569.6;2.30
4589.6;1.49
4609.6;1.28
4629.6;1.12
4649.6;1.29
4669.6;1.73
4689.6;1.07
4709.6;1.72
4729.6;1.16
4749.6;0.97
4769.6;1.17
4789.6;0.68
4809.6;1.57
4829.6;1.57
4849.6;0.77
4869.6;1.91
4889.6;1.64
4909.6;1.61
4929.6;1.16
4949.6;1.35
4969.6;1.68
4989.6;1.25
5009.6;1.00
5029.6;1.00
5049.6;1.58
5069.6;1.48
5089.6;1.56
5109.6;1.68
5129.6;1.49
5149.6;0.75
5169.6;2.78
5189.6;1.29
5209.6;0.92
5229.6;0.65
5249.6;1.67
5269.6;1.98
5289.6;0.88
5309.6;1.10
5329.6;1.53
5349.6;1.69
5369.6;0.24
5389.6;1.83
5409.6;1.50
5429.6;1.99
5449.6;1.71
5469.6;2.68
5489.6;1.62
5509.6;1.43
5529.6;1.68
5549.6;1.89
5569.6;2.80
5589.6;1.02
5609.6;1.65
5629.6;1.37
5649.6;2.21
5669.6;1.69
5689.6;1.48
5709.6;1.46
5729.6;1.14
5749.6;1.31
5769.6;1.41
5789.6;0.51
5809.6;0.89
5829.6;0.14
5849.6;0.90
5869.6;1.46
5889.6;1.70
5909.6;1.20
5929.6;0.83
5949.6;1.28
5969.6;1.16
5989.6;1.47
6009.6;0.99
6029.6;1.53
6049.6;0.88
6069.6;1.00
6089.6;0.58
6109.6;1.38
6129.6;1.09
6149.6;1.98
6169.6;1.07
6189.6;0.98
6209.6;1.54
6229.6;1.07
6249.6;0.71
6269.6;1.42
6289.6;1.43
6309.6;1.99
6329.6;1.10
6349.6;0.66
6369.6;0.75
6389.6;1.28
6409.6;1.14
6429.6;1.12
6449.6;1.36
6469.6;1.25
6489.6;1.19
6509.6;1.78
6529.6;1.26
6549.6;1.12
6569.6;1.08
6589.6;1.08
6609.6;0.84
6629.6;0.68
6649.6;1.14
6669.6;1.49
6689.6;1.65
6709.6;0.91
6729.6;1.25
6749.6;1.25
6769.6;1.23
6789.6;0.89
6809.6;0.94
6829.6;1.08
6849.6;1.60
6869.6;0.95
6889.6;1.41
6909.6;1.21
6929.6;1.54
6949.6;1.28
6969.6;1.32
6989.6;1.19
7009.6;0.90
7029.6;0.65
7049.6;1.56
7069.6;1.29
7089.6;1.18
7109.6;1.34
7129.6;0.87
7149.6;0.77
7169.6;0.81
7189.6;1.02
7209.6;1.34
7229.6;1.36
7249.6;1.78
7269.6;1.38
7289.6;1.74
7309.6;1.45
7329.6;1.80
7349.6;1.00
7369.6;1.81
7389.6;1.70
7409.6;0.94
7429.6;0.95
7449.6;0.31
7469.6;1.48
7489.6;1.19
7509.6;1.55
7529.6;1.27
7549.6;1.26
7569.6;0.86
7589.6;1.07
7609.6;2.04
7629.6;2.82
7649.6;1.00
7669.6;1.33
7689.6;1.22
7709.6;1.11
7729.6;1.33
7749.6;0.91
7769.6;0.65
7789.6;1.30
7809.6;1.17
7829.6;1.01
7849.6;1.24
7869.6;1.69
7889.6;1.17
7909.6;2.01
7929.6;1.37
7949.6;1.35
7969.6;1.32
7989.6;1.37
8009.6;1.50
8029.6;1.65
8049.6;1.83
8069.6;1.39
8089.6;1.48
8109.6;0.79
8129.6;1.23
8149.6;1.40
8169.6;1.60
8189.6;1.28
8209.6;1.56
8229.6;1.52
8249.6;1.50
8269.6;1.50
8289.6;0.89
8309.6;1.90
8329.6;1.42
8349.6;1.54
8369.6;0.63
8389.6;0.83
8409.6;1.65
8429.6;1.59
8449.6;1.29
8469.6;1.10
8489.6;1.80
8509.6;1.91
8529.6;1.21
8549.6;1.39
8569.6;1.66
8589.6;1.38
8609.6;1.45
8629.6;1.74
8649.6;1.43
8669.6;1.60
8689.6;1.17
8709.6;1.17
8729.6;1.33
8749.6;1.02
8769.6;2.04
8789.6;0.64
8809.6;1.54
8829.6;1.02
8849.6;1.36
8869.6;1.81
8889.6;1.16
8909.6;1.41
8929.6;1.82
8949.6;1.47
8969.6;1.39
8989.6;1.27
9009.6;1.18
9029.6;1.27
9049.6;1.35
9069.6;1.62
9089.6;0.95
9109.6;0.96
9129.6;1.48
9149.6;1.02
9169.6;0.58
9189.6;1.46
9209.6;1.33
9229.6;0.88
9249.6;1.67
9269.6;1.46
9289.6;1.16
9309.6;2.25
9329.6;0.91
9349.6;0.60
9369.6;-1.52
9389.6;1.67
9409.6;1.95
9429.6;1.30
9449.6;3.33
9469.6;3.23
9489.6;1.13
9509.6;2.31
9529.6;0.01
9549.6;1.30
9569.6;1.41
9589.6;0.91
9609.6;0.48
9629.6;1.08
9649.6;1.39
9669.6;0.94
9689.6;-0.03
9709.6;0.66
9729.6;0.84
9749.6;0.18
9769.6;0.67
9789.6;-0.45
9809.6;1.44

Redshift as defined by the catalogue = 1.04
